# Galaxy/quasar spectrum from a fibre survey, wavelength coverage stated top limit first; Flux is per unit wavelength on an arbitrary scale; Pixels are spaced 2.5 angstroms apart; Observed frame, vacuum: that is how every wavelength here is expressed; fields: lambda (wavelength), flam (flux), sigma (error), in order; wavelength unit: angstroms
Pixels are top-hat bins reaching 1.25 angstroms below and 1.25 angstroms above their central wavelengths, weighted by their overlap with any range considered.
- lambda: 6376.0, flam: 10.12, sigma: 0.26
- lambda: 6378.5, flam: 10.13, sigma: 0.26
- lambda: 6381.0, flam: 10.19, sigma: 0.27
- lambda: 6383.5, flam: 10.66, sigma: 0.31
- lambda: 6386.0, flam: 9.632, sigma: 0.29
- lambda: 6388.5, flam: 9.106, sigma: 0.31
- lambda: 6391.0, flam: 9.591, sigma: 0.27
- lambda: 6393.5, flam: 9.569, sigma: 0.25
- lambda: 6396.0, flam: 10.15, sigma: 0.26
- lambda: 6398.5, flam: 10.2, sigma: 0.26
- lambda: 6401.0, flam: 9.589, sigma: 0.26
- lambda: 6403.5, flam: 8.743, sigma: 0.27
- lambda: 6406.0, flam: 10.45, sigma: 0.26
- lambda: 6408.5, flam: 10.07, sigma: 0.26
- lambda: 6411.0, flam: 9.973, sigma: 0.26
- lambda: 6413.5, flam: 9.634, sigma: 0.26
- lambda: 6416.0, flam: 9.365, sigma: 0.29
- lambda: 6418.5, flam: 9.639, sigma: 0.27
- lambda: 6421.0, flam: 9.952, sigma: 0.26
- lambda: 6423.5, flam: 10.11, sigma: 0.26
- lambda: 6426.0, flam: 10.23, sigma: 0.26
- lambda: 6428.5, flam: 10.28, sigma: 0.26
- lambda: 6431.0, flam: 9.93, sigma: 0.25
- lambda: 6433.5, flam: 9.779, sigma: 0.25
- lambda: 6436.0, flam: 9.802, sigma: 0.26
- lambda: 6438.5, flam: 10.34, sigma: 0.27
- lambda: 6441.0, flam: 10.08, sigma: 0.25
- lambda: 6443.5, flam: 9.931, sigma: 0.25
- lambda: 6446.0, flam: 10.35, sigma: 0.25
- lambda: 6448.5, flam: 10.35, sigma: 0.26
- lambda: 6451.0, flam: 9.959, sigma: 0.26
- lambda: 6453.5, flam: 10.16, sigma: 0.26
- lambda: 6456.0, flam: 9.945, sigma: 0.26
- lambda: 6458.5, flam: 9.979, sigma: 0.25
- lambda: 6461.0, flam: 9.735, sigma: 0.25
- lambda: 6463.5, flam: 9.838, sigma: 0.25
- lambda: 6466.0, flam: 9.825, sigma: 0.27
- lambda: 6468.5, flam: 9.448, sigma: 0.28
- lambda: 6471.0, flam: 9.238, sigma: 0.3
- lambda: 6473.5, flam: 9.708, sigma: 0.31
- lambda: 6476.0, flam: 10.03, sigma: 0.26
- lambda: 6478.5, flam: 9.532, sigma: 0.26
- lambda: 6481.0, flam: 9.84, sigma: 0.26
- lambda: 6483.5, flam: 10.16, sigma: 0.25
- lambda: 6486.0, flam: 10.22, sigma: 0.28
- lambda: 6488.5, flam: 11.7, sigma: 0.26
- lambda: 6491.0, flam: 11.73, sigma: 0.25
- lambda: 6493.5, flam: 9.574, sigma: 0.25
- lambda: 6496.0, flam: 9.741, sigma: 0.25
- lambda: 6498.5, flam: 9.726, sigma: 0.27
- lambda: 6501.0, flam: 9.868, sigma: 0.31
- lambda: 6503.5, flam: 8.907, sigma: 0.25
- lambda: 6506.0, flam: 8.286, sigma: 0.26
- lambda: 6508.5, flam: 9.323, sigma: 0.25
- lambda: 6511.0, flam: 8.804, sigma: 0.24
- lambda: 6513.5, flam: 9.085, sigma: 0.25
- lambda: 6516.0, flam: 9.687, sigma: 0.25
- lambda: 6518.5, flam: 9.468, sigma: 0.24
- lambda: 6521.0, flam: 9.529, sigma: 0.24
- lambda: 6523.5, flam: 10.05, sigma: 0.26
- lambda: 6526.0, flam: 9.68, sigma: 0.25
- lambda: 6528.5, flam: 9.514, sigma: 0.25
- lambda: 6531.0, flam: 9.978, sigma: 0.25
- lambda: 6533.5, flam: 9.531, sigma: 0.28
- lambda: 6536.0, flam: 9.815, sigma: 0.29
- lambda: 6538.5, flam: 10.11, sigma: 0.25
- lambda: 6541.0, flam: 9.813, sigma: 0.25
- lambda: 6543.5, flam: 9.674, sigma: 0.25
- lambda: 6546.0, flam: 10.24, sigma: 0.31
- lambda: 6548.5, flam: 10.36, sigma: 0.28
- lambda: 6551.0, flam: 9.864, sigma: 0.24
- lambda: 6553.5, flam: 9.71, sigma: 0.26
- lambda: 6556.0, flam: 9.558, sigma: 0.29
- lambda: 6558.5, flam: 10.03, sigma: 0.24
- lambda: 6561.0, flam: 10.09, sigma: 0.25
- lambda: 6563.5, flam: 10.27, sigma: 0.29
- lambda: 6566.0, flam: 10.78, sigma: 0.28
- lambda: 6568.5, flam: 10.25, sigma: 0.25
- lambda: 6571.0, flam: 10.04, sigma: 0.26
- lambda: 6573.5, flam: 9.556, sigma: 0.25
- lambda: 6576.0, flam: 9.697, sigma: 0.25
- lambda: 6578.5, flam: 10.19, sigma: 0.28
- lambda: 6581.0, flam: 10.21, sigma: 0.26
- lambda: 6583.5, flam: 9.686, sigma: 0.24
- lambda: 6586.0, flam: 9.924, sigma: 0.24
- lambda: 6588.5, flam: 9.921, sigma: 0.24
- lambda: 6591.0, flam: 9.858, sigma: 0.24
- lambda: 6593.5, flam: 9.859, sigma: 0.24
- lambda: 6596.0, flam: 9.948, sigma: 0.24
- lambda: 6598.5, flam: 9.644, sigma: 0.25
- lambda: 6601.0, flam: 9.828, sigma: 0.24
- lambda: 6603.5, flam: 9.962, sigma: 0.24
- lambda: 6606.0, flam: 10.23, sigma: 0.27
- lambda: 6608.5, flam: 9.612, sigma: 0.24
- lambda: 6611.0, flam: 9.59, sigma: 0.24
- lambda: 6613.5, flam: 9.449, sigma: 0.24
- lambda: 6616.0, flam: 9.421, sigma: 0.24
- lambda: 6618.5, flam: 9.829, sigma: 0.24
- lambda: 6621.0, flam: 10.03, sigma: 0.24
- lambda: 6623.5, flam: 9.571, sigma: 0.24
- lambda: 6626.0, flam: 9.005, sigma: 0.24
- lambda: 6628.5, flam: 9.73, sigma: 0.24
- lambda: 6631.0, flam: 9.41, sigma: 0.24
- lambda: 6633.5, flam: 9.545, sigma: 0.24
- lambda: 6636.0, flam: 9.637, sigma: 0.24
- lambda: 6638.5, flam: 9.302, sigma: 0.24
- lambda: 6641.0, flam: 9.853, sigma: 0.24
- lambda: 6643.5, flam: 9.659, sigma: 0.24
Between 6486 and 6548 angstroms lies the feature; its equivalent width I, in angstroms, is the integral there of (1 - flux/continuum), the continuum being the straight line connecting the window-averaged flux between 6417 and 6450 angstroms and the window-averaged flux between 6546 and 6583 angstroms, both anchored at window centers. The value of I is 1.77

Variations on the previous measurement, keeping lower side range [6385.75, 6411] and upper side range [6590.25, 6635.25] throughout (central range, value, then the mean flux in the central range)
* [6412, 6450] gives -1.03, 9.98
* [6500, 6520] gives 1.10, 9.17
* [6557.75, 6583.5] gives -1.04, 10.1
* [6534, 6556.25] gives -0.47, 9.91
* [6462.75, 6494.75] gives -1.17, 10.1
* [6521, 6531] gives -0.04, 9.75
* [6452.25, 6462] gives -0.24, 9.96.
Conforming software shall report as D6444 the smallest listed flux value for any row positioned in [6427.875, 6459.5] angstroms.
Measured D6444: 9.779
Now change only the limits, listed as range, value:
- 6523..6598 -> 9.514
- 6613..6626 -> 9.005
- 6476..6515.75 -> 8.286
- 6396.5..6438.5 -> 8.743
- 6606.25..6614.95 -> 9.449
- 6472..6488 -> 9.532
